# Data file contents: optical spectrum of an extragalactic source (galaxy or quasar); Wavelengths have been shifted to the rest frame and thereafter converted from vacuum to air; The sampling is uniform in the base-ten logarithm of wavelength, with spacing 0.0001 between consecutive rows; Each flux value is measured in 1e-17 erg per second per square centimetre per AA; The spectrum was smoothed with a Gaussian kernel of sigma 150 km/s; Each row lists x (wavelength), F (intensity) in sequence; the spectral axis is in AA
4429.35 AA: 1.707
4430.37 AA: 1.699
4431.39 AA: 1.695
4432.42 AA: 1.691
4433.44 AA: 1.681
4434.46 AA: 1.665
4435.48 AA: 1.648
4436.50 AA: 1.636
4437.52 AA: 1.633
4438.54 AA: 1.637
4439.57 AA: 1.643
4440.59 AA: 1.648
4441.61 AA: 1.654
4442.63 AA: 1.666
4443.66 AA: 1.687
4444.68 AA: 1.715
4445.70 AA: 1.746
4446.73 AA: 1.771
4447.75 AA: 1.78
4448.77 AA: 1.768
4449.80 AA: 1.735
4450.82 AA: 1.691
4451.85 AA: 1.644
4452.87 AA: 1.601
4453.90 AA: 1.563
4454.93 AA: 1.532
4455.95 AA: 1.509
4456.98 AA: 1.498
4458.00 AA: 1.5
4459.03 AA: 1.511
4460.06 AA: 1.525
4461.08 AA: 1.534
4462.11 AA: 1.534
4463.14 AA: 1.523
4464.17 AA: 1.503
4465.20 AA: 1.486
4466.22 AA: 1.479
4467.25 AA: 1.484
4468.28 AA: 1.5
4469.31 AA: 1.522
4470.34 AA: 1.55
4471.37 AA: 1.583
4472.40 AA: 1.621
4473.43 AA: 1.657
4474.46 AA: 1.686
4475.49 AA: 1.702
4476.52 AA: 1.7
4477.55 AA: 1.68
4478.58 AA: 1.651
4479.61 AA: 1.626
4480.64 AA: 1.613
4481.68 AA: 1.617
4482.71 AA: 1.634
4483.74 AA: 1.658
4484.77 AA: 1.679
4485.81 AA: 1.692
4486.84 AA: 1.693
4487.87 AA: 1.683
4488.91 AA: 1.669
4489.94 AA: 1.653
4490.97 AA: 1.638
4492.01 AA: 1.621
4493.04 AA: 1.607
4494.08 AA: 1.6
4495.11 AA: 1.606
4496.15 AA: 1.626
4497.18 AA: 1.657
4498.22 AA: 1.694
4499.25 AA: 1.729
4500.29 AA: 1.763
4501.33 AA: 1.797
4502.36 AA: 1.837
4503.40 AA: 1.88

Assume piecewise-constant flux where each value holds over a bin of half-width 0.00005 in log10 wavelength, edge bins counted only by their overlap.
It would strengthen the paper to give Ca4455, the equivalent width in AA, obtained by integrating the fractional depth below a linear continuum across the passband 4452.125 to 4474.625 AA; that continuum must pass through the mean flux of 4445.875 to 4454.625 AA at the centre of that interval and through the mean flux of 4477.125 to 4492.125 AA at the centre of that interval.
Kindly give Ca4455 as 1.8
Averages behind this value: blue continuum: 1.69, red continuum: 1.65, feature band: 1.54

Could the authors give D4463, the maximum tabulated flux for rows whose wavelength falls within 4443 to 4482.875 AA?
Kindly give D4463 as 1.78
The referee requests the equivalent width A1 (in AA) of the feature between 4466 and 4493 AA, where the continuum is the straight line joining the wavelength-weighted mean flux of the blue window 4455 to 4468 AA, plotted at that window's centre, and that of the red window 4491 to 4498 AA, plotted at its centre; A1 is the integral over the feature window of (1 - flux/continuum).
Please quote -0.98 AA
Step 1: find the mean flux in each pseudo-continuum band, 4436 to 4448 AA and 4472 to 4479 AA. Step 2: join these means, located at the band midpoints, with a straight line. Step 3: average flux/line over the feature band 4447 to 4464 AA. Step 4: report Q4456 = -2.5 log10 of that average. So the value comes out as 0.06 mag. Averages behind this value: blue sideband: 1.68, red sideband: 1.67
